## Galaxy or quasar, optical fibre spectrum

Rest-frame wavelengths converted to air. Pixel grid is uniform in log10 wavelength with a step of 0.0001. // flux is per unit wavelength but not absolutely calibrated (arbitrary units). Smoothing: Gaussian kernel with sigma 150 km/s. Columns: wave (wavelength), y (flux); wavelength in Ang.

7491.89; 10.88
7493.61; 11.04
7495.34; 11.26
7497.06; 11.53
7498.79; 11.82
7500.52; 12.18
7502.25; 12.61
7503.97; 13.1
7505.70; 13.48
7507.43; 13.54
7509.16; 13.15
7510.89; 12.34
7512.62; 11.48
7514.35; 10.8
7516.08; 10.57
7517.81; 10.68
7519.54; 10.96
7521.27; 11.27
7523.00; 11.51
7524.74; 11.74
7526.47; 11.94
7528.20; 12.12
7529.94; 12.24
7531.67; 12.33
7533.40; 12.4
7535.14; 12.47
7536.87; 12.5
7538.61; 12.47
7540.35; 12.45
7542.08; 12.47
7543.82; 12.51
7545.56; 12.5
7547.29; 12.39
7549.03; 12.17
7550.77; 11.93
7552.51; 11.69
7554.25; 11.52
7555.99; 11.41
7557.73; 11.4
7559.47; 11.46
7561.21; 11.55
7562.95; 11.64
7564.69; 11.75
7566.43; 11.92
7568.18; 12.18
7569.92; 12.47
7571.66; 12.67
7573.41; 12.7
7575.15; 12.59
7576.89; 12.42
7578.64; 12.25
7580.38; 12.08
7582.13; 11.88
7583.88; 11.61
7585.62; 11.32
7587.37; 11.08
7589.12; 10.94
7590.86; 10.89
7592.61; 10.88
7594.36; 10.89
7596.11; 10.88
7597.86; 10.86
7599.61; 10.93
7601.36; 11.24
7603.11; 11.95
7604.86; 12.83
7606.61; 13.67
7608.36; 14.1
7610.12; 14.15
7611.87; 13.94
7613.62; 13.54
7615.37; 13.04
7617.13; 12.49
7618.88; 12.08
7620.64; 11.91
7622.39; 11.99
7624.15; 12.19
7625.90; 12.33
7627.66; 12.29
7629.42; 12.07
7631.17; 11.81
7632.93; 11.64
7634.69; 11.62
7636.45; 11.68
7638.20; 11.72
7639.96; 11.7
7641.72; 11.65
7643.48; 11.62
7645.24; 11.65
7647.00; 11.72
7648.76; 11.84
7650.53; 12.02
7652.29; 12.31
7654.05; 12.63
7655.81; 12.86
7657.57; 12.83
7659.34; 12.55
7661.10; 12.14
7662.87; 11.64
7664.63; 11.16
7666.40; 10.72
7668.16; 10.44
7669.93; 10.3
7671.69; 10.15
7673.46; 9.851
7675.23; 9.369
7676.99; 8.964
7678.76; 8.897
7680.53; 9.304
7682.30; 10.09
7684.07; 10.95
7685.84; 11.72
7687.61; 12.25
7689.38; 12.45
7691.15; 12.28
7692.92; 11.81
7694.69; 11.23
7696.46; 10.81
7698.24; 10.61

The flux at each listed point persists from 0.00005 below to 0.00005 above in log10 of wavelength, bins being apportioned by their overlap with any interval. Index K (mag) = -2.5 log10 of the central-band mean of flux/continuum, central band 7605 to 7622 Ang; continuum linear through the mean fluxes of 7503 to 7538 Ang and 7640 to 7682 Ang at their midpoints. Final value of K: -0.15 mag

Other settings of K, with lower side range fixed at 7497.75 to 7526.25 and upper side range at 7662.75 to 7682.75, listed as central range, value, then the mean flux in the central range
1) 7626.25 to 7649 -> -0.13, 11.8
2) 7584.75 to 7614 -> -0.10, 12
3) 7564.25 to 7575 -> -0.10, 12.3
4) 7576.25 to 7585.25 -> -0.08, 12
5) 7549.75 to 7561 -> -0.01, 11.6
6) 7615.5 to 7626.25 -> -0.15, 12.2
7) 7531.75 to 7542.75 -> -0.07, 12.5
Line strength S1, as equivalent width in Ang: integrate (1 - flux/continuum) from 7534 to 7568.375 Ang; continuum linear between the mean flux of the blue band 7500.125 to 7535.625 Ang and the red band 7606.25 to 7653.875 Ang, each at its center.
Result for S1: 0.3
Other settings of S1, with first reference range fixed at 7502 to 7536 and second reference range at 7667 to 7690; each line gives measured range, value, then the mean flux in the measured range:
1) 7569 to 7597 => -0.90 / 11.7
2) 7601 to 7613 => -2.29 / 13.2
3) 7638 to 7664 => -3.48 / 12.1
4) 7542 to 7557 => -0.42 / 12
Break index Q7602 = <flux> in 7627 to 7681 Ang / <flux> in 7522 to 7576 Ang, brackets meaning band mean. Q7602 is 0.9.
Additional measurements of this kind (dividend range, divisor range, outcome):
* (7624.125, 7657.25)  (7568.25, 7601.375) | 1.03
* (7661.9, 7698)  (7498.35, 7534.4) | 0.89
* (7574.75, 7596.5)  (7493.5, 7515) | 0.94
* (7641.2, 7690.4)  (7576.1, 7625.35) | 0.93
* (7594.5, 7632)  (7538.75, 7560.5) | 1.03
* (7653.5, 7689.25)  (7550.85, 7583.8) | 0.92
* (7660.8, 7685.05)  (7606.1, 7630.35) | 0.80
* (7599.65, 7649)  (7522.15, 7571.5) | 1.02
